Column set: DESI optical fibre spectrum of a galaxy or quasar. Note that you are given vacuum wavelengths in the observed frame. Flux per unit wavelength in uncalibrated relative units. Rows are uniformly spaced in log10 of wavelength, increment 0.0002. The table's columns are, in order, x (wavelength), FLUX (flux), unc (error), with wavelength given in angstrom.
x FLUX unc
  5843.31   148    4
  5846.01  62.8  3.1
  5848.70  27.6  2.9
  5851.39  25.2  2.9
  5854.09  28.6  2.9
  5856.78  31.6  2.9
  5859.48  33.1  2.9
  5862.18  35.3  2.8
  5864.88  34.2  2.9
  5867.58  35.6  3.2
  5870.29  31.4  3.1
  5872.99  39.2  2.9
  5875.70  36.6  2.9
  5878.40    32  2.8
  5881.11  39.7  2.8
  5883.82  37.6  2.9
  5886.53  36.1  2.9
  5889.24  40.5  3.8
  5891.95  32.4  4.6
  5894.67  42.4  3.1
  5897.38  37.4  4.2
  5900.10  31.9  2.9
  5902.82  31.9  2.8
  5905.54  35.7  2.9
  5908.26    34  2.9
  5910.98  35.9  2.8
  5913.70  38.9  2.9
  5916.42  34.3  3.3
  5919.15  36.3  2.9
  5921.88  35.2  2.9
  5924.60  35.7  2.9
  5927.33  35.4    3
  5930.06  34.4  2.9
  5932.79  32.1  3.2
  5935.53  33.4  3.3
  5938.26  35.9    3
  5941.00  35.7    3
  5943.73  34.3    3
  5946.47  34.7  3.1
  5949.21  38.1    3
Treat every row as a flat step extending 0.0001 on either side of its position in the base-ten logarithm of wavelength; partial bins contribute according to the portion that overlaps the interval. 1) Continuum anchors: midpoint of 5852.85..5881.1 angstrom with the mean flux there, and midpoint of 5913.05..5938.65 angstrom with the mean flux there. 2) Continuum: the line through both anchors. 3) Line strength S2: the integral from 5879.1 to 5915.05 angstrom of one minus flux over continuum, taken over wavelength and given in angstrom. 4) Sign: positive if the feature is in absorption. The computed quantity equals -1.9 angstrom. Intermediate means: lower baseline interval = 34.1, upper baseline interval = 35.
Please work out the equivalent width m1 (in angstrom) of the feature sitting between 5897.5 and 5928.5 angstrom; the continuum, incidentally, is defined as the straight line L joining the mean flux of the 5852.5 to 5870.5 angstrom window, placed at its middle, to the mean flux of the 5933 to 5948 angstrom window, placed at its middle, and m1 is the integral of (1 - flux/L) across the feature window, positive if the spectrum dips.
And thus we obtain -1.02 angstrom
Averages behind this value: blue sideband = 32.8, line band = 35.1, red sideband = 34.6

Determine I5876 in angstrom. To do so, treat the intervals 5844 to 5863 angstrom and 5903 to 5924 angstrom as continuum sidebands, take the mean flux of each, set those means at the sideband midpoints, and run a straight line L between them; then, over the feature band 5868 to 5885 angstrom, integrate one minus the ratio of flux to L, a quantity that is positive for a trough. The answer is 0.7 angstrom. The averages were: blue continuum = 38.8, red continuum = 35.6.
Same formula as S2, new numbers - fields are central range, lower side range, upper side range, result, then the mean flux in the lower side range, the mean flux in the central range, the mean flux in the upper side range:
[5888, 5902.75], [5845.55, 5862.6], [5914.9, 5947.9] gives -1.0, 33.4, 36.4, 34.8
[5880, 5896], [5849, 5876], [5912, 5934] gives -2.0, 32.7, 38.1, 35.3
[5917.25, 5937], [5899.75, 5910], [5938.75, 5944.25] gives 0.0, 33.6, 34.6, 35.3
